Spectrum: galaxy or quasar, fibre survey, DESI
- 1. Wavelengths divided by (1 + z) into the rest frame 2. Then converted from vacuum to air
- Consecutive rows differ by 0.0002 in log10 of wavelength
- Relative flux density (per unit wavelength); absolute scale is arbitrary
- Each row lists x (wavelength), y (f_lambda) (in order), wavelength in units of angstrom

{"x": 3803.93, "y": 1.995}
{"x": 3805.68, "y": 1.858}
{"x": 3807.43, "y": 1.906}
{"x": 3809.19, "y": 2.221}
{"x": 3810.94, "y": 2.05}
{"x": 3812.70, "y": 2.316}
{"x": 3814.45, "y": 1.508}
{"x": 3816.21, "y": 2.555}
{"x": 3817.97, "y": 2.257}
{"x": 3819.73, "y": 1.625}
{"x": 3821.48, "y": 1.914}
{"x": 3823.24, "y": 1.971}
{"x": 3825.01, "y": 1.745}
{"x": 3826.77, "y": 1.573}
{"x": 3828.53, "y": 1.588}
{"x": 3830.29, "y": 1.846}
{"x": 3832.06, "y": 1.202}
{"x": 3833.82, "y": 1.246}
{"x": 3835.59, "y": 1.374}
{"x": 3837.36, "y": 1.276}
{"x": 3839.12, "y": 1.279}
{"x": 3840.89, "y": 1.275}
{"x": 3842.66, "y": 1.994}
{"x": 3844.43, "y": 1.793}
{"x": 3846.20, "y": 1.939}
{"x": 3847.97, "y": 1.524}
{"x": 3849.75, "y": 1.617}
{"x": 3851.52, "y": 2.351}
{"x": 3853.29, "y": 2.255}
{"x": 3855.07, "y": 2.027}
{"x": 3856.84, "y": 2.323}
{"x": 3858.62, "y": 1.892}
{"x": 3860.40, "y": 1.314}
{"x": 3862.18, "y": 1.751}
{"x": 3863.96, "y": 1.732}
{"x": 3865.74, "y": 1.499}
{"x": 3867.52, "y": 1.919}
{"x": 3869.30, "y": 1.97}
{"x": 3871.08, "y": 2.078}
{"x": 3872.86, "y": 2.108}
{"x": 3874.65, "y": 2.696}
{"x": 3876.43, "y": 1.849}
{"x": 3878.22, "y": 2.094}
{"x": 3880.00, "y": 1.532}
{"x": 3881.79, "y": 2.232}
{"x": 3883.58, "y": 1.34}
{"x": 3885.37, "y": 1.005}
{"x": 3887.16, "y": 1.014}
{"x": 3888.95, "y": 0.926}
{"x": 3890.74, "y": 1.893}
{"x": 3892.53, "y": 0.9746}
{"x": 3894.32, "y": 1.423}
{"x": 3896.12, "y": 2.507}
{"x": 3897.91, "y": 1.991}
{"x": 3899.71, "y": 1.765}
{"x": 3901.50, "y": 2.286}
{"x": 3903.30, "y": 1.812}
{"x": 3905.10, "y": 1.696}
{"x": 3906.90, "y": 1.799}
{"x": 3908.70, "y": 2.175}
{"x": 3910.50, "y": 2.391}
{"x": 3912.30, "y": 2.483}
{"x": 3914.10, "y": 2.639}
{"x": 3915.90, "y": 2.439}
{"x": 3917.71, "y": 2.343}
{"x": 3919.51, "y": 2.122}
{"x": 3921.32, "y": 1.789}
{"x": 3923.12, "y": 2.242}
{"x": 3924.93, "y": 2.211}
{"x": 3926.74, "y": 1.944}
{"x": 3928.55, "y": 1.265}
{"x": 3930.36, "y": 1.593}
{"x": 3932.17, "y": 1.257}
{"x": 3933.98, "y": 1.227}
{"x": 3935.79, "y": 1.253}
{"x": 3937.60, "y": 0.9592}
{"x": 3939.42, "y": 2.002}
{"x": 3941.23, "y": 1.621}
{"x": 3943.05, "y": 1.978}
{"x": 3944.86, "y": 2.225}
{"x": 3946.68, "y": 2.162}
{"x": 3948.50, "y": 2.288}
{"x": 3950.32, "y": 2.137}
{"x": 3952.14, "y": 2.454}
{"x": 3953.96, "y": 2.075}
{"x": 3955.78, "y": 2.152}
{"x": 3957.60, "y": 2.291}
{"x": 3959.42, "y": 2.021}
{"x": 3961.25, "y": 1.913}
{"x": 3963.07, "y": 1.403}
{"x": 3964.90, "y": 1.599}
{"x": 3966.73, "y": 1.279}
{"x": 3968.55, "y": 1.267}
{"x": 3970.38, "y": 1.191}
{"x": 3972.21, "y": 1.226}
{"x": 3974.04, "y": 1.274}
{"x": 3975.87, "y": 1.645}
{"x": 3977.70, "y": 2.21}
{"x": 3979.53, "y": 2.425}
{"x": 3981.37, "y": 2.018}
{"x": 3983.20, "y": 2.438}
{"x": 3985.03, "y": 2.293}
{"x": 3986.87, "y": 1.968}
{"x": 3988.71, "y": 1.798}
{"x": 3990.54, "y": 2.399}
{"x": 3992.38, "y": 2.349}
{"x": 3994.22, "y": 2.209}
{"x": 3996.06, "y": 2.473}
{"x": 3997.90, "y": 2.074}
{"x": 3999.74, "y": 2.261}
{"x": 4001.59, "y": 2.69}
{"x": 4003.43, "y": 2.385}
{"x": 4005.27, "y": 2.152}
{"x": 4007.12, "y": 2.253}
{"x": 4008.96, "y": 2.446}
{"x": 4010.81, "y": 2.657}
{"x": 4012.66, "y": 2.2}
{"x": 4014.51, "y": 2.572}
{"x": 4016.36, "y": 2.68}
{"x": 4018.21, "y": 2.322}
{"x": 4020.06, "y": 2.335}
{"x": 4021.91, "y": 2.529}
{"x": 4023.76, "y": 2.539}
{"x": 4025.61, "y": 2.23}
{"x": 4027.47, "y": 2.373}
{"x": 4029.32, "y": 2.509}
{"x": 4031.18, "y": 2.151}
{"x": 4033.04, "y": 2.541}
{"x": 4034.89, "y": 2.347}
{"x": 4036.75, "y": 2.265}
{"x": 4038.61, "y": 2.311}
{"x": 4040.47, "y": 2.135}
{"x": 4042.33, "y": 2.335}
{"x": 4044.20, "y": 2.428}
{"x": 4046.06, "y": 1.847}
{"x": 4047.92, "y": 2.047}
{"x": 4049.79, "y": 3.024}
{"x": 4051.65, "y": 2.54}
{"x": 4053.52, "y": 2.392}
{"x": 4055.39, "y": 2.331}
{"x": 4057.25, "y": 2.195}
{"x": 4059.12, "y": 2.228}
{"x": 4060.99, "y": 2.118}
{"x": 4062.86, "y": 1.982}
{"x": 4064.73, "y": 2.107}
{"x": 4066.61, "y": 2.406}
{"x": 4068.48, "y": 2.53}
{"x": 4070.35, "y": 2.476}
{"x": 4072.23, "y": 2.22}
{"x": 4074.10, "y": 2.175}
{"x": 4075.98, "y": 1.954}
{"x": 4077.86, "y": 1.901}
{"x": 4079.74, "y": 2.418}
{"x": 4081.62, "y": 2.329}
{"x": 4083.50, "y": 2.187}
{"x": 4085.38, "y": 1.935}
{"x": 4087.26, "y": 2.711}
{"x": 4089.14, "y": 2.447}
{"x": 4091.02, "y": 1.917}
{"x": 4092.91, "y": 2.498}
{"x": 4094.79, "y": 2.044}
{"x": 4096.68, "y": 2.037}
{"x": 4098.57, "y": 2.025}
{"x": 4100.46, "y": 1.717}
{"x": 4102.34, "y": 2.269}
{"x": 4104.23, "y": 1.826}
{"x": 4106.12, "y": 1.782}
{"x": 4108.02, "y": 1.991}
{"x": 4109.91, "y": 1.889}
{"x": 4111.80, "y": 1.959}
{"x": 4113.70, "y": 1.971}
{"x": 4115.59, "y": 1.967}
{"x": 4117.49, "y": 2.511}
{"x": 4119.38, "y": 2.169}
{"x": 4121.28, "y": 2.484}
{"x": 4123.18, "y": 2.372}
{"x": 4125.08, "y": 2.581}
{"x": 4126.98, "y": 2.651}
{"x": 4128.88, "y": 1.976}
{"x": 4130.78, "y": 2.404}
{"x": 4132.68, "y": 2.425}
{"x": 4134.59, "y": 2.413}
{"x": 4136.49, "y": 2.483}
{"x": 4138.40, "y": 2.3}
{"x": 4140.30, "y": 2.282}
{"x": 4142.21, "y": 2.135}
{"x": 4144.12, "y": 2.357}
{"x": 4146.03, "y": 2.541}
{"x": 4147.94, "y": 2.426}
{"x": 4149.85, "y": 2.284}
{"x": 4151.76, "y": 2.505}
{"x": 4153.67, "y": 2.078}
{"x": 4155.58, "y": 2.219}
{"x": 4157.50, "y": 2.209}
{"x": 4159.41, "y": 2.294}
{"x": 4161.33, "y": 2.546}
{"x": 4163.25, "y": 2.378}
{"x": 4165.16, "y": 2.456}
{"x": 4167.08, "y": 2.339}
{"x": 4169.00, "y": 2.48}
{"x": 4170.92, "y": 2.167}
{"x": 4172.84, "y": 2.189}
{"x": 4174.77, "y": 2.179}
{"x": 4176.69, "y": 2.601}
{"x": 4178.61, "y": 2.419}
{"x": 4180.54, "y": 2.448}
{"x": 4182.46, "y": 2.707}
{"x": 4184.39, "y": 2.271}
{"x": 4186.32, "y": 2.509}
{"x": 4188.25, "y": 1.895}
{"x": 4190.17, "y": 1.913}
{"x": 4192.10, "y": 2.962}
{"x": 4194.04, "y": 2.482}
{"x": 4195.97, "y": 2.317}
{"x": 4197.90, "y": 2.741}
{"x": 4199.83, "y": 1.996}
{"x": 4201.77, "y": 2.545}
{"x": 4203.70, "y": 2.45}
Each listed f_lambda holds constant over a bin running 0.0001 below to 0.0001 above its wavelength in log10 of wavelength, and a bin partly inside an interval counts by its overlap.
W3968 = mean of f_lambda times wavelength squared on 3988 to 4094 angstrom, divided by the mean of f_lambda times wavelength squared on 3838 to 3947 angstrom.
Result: 1.4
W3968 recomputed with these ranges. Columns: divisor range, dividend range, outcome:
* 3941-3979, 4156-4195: 1.43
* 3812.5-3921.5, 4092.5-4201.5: 1.43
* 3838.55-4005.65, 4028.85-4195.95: 1.32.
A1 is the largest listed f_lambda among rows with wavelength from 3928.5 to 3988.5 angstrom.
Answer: 2.454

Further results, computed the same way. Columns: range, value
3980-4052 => 3.024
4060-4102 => 2.711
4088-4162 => 2.651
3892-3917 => 2.639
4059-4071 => 2.53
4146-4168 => 2.546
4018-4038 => 2.541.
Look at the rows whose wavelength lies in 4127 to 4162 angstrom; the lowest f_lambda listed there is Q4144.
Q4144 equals 1.976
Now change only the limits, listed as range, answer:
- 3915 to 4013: 0.9592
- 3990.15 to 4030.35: 2.074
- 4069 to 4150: 1.717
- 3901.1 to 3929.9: 1.265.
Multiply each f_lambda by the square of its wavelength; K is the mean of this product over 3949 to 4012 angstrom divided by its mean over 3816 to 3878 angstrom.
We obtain 1.2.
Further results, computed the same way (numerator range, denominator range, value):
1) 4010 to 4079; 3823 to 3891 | 1.49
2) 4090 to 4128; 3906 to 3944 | 1.24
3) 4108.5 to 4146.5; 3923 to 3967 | 1.37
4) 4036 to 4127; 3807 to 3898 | 1.40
